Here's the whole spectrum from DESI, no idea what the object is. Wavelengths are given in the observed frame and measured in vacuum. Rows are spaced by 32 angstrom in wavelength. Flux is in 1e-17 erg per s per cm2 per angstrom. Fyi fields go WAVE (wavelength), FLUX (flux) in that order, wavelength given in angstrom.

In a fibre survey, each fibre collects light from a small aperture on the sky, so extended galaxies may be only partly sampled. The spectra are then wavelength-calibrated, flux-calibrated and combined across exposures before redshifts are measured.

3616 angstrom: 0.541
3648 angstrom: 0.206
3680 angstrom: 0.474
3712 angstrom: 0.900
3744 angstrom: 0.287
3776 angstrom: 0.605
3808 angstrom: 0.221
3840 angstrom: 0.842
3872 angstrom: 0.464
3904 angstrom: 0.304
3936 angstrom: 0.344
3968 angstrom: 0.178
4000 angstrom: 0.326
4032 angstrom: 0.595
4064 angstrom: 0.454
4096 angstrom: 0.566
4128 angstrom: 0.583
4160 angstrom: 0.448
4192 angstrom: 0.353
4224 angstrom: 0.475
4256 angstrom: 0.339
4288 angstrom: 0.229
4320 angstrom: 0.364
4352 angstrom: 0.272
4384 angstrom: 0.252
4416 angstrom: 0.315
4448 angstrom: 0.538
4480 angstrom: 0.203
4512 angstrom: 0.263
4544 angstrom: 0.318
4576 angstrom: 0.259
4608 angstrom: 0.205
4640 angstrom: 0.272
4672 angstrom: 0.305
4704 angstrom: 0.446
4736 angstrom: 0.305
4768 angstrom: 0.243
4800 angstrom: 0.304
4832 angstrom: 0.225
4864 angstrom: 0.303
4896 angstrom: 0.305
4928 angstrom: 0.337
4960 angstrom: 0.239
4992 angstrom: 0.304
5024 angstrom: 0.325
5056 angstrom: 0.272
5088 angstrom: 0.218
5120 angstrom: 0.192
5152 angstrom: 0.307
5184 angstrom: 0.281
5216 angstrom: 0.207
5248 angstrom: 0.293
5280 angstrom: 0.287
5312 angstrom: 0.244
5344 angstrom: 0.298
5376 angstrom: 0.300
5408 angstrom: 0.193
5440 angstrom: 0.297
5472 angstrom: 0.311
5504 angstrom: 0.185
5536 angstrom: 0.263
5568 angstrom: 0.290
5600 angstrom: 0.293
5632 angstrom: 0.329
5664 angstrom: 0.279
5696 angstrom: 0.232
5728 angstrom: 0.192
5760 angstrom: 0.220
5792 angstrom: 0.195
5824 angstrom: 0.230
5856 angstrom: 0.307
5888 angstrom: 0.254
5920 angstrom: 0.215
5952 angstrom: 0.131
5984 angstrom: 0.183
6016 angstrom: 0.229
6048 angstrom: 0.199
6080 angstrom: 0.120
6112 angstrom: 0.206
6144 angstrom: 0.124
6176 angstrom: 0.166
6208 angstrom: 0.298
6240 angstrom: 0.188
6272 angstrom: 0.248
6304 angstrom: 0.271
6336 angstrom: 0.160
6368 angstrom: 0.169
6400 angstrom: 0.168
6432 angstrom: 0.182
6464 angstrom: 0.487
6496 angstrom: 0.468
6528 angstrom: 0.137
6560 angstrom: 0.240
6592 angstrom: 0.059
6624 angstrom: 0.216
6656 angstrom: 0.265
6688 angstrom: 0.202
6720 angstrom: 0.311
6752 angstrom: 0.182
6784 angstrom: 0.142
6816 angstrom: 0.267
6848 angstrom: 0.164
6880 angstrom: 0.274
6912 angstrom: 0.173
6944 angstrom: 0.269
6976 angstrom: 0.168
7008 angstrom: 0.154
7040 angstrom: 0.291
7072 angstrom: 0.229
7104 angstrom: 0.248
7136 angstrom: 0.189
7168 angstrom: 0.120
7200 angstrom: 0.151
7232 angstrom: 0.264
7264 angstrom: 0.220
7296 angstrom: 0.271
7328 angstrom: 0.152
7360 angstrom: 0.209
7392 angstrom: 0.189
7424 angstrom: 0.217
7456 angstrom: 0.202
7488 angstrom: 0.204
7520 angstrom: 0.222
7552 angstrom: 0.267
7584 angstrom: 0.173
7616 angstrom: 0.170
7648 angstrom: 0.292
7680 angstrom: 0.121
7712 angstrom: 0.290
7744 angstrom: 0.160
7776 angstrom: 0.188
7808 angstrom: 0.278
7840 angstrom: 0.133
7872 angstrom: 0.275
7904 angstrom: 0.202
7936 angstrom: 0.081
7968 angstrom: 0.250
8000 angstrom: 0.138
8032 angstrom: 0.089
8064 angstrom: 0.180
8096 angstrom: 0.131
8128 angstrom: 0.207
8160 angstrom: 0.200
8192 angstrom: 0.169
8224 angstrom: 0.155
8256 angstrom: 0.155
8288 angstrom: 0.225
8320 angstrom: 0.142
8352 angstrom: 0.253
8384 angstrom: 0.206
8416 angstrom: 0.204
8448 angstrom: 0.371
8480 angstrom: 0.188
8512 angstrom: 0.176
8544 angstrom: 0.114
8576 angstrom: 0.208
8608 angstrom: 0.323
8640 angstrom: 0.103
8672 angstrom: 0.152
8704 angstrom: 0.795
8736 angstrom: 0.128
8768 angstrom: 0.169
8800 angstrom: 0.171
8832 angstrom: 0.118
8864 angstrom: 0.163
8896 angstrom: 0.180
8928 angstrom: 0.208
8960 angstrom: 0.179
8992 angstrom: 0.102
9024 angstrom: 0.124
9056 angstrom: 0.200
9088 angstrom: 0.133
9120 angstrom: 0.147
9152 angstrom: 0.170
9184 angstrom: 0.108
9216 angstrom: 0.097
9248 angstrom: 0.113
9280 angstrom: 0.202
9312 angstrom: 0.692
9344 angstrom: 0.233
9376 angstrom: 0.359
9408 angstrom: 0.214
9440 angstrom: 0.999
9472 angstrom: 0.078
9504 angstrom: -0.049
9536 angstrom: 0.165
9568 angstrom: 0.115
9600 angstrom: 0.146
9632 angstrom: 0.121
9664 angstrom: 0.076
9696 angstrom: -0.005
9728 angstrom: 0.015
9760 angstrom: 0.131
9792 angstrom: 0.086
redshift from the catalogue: 0.738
